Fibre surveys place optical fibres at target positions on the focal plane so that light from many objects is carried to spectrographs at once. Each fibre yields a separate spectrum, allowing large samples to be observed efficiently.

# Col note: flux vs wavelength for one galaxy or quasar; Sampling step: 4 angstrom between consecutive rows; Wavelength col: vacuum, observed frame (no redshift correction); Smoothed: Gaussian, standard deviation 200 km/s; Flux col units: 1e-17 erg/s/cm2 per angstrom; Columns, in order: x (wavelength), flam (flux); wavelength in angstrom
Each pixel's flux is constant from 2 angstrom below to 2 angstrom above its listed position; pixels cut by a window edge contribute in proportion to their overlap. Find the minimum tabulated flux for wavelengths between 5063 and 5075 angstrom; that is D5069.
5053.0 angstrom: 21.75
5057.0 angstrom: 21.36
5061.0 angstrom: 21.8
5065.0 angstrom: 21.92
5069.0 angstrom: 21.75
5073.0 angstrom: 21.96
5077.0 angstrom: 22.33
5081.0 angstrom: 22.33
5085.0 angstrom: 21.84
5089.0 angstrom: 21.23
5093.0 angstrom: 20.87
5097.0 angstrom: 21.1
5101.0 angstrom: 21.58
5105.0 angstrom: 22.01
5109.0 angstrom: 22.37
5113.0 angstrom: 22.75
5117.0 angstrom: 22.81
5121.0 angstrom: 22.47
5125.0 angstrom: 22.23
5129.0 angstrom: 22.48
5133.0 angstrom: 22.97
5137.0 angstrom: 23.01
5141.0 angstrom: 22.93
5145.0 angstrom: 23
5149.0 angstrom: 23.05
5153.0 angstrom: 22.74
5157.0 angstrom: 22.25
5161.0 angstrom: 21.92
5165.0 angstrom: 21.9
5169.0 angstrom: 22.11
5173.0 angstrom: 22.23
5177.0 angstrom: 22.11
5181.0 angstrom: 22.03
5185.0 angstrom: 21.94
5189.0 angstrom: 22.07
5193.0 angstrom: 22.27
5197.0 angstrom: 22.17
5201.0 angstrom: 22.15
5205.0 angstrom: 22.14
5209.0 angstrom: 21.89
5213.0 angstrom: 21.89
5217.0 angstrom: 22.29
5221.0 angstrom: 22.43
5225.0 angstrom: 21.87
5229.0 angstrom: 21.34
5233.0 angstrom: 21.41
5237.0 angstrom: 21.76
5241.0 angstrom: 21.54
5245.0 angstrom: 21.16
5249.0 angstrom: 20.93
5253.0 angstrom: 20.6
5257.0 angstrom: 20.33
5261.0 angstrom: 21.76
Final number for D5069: 21.75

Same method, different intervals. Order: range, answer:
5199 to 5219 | 21.89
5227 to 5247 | 21.16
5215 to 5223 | 22.29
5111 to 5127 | 22.23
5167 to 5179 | 22.11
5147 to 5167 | 21.9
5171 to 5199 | 21.94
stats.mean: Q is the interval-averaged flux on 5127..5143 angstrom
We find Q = 22.8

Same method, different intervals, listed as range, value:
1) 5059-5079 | 22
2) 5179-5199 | 22.1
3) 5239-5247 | 21.4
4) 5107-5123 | 22.6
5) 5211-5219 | 22.1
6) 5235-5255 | 21.2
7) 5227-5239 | 21.5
